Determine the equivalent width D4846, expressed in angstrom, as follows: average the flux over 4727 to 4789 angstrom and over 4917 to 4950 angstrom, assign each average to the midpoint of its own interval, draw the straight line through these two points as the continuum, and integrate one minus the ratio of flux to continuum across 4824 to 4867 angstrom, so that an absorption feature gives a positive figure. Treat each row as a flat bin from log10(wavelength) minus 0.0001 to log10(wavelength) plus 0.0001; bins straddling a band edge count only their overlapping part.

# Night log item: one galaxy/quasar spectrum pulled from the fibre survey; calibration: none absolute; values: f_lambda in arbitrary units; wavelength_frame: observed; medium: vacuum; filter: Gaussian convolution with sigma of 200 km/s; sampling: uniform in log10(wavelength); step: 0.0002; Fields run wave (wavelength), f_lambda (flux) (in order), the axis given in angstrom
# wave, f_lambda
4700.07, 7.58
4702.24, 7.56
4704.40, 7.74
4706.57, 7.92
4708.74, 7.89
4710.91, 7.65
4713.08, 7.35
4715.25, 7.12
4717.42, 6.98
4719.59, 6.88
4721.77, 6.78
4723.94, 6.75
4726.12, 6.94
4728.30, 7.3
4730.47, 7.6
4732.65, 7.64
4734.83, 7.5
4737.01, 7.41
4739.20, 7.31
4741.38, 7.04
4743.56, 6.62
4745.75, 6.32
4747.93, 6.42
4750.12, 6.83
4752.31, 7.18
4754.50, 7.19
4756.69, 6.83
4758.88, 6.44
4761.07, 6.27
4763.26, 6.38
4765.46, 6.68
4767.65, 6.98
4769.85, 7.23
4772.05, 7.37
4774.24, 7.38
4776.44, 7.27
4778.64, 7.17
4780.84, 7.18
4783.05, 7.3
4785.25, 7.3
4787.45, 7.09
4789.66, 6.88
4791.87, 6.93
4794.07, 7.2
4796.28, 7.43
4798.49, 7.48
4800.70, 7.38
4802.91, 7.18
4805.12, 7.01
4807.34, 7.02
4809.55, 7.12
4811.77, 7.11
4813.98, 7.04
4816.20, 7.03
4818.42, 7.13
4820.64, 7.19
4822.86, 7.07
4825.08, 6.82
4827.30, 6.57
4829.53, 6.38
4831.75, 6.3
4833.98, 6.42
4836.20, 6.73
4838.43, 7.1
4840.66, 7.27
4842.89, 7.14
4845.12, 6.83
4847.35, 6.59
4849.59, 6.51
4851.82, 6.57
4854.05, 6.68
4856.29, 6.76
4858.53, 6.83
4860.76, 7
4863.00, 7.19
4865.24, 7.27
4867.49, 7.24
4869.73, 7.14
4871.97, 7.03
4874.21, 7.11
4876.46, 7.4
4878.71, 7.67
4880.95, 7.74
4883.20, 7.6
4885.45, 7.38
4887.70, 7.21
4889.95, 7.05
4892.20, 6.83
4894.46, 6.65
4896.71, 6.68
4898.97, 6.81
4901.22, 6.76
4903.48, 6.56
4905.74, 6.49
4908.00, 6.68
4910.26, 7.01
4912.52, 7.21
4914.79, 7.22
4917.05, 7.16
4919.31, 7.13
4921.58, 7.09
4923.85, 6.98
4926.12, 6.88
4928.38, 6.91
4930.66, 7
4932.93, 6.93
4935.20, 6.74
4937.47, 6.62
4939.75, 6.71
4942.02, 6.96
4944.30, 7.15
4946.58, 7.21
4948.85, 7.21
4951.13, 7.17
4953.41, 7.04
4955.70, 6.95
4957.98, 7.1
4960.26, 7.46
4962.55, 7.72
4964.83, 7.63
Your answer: 1.3 angstrom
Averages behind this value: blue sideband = 7.04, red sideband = 6.97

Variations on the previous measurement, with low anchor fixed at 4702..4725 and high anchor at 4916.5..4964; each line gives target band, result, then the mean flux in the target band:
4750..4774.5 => 1.3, 6.88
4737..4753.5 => 1.0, 6.86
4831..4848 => 0.9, 6.81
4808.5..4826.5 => 0.4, 7.06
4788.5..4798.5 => 0.1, 7.15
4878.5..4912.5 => 0.5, 7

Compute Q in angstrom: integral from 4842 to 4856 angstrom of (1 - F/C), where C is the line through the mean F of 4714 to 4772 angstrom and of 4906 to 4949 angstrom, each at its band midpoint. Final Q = 0.5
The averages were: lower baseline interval 6.96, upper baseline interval 6.97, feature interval 6.72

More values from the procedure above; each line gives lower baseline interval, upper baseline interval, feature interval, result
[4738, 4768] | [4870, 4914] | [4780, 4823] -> -1.9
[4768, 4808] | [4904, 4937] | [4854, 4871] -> 0.1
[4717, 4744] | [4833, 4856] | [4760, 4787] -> -0.1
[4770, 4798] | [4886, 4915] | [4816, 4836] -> 0.9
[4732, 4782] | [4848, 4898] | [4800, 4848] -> 0.7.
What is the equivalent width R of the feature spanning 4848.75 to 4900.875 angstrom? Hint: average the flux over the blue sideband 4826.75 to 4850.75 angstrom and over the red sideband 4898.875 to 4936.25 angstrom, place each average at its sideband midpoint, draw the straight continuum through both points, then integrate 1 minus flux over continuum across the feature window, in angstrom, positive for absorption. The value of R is -1.91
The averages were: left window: 6.71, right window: 6.92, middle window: 7.06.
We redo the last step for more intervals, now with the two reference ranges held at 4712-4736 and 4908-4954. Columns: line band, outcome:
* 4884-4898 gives 0.1 angstrom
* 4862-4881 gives -0.6 angstrom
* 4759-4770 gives 0.8 angstrom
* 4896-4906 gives 0.5 angstrom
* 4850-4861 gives 0.5 angstrom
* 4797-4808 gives -0.2 angstrom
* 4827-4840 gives 0.9 angstrom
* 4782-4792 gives 0.0 angstrom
